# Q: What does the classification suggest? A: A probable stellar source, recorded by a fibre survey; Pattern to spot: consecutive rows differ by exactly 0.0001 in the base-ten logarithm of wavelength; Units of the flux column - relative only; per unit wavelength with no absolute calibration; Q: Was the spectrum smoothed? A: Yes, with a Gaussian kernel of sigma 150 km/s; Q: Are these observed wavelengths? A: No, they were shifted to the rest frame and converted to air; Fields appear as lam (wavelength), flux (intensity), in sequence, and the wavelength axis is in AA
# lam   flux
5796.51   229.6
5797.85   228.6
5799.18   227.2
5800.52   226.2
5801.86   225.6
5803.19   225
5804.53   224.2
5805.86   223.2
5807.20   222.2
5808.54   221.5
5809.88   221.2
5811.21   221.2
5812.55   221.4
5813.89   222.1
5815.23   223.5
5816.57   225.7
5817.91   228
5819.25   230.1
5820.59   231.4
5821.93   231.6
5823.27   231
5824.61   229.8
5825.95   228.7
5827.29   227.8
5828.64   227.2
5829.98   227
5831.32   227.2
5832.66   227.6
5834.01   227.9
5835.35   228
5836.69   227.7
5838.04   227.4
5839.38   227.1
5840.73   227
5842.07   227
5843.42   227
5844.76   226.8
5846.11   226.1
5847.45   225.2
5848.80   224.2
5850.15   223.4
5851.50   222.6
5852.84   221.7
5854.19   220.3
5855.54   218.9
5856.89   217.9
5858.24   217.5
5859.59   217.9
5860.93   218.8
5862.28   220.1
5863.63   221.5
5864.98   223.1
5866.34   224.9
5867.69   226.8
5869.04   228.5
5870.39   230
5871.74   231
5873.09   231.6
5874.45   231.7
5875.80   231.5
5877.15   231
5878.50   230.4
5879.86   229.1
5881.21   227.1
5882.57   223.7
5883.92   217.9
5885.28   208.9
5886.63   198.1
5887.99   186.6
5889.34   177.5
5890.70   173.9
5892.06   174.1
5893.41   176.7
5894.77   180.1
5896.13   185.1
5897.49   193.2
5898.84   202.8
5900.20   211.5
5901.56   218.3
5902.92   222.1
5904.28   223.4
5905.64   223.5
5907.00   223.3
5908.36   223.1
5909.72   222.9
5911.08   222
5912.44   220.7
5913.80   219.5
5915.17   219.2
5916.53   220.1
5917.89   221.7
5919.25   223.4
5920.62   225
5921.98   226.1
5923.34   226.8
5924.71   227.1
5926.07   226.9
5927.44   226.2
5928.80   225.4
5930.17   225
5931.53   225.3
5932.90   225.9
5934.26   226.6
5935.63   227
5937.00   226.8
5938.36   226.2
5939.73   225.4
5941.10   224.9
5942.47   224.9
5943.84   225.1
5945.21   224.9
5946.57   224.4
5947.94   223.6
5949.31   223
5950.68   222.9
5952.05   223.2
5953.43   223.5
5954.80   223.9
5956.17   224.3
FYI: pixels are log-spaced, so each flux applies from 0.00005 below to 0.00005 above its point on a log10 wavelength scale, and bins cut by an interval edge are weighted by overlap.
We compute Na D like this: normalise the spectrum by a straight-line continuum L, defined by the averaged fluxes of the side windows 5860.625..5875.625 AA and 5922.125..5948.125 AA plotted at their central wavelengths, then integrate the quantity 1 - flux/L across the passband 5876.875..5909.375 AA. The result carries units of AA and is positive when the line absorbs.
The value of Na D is 2.8 AA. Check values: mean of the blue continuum 226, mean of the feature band 207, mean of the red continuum 226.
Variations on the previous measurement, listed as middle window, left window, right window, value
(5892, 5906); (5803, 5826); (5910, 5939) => 1.4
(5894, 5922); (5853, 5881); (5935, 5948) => 1.3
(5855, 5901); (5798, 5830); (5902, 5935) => 2.5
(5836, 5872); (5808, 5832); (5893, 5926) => -0.3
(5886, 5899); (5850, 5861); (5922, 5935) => 2.3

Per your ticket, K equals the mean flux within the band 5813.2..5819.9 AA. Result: 226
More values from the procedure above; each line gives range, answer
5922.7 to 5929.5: 226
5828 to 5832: 228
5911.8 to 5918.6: 220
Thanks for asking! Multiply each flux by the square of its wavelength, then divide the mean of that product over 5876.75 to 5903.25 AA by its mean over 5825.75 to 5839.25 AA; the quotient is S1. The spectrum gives 0.9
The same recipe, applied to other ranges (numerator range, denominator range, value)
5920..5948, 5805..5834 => 1.04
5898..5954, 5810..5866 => 1.02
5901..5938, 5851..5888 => 1.02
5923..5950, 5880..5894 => 1.16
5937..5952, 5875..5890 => 1.07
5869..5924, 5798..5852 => 0.97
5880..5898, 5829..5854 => 0.88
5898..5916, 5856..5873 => 1.00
